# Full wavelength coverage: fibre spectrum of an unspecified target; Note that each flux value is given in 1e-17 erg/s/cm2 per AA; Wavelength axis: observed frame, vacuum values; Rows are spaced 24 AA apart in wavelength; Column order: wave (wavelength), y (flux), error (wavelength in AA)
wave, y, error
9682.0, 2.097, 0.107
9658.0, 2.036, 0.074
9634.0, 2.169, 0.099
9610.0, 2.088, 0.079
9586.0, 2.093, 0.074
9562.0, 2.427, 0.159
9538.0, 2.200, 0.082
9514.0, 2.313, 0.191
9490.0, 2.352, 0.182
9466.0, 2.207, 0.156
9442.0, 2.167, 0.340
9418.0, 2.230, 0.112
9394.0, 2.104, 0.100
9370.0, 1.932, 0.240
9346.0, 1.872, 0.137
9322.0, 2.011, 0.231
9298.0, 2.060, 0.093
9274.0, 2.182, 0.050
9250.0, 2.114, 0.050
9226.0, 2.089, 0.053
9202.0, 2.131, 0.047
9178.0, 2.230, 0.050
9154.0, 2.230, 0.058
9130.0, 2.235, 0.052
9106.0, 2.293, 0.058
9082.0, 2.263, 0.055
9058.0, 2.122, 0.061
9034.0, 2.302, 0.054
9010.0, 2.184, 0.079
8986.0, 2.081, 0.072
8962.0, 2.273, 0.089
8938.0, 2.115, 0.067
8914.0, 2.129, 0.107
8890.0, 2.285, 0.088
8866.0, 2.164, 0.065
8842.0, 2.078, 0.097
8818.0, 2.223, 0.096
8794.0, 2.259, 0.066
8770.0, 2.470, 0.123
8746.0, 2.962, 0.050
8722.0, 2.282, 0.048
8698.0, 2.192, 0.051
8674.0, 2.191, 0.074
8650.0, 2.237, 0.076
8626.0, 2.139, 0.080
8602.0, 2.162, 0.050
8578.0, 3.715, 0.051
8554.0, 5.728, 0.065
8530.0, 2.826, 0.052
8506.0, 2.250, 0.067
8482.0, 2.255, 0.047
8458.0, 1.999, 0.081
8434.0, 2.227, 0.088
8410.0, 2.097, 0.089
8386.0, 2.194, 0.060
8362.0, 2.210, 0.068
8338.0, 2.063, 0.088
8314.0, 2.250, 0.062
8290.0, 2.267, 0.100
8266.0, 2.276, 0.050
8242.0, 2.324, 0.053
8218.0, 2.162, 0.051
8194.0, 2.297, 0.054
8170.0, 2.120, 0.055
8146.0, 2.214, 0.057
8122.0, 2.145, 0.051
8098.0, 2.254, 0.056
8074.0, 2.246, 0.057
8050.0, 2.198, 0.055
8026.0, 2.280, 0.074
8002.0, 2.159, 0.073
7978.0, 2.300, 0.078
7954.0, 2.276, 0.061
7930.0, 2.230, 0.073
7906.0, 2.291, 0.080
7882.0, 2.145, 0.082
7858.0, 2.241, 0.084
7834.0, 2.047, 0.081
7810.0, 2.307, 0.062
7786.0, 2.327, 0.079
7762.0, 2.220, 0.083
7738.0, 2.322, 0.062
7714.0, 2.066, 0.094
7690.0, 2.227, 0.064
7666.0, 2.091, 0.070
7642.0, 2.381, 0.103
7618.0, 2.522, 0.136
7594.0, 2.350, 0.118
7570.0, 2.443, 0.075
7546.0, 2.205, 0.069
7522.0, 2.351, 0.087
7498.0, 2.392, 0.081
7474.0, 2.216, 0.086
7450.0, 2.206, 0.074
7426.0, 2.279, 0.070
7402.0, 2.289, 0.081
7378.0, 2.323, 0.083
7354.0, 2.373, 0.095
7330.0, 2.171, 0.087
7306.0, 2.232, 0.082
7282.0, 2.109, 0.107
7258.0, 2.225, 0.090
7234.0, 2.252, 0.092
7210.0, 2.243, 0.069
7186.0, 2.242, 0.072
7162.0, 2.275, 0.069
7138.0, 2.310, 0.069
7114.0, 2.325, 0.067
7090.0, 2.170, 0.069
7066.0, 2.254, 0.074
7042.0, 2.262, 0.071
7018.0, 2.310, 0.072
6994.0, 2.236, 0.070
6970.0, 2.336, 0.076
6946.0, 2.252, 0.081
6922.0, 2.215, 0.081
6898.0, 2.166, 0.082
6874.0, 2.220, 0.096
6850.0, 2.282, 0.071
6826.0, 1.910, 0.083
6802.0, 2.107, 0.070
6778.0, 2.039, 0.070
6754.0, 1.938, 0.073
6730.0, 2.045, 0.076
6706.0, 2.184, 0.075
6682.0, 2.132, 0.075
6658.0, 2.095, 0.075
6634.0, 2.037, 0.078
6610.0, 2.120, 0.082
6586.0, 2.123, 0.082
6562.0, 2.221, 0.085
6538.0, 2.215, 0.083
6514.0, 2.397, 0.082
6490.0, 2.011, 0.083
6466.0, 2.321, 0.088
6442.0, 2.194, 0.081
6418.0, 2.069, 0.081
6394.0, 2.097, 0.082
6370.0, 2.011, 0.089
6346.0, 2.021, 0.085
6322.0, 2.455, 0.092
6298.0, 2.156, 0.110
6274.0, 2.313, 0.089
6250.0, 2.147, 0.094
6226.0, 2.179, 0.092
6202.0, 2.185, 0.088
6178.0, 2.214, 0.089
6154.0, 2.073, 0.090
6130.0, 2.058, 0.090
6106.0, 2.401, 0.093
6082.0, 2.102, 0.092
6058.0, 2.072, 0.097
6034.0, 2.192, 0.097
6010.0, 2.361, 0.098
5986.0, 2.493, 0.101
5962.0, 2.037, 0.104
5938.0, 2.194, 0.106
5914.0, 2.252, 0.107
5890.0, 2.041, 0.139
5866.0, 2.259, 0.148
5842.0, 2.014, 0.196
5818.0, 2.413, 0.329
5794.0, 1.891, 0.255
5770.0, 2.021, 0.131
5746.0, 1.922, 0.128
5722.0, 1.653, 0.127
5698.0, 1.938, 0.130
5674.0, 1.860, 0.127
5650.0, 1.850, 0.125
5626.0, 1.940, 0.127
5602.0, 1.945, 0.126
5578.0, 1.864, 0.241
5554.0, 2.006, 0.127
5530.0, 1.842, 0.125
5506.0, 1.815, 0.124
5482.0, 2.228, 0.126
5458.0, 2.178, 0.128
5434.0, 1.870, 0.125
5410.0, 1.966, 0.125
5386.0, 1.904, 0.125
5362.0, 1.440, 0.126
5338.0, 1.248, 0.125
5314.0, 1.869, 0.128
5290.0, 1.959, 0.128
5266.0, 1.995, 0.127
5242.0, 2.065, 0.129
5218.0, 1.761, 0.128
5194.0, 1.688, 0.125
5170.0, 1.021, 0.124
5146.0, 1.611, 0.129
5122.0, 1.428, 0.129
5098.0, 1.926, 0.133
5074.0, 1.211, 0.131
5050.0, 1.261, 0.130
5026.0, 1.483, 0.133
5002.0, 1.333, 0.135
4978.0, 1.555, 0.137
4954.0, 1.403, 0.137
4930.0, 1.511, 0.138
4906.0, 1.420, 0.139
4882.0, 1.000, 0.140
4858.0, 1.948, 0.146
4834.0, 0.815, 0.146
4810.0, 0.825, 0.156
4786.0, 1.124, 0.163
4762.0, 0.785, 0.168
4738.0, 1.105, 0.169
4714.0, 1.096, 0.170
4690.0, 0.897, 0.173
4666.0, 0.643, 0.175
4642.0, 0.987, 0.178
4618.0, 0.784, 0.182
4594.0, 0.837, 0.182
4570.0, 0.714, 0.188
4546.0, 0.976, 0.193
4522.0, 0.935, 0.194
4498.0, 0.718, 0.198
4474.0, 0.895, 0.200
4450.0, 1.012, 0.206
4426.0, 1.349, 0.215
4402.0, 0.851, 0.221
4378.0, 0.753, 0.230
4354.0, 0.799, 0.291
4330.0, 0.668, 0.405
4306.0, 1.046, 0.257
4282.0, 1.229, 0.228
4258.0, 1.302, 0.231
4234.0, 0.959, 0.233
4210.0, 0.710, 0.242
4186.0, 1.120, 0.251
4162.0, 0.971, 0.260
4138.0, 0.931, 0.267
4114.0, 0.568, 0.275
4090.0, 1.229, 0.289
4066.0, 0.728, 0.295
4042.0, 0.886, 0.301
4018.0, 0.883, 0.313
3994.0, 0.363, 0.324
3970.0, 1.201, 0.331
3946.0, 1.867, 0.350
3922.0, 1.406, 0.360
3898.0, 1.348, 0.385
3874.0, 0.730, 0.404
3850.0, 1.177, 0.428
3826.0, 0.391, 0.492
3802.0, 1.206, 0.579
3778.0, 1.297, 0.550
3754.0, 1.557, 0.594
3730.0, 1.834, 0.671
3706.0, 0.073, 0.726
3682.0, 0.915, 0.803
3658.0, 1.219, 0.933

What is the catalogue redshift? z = 0.30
